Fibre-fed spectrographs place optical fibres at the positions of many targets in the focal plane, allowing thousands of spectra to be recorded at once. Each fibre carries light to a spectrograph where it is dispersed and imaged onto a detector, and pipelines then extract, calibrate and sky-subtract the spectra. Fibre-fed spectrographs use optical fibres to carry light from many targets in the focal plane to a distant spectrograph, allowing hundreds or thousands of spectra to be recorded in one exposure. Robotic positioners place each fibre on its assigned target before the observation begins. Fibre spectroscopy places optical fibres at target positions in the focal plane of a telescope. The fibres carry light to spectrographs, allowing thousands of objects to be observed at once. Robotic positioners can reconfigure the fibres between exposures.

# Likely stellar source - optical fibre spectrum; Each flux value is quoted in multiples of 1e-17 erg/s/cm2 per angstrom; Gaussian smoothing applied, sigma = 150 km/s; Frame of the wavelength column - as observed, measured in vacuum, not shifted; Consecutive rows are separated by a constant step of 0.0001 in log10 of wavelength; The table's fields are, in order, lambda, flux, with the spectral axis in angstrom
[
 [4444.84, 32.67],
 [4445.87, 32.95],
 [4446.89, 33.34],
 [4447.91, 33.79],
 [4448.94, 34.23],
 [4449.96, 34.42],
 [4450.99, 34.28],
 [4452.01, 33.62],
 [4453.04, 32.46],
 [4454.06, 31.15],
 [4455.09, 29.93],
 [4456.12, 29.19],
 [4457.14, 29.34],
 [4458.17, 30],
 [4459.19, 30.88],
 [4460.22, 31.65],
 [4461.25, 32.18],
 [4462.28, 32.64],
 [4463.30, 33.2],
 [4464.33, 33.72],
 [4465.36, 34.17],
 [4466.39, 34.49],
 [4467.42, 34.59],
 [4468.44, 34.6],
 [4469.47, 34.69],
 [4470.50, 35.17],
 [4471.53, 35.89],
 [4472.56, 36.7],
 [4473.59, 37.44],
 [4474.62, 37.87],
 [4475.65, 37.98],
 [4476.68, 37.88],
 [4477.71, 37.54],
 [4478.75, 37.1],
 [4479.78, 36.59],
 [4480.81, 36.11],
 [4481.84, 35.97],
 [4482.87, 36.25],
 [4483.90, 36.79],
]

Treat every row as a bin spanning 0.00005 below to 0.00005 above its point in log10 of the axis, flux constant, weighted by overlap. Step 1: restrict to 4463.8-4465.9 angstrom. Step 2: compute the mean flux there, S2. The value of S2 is 33.9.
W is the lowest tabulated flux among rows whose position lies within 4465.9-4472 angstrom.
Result 34.49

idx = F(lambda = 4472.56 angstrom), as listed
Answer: 36.7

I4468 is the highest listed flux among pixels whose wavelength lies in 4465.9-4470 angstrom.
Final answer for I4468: 34.69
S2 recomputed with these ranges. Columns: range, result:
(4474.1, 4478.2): 37.8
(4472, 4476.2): 37.5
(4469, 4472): 35.2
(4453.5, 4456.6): 30.1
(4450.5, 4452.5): 34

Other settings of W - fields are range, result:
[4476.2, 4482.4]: 35.97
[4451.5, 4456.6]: 29.19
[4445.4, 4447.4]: 32.95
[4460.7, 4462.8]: 32.18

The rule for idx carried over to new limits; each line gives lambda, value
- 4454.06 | 31.15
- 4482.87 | 36.25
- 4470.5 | 35.17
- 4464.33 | 33.72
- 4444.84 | 32.67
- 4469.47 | 34.69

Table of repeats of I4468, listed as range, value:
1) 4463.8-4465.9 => 34.17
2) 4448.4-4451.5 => 34.42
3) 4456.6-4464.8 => 33.72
